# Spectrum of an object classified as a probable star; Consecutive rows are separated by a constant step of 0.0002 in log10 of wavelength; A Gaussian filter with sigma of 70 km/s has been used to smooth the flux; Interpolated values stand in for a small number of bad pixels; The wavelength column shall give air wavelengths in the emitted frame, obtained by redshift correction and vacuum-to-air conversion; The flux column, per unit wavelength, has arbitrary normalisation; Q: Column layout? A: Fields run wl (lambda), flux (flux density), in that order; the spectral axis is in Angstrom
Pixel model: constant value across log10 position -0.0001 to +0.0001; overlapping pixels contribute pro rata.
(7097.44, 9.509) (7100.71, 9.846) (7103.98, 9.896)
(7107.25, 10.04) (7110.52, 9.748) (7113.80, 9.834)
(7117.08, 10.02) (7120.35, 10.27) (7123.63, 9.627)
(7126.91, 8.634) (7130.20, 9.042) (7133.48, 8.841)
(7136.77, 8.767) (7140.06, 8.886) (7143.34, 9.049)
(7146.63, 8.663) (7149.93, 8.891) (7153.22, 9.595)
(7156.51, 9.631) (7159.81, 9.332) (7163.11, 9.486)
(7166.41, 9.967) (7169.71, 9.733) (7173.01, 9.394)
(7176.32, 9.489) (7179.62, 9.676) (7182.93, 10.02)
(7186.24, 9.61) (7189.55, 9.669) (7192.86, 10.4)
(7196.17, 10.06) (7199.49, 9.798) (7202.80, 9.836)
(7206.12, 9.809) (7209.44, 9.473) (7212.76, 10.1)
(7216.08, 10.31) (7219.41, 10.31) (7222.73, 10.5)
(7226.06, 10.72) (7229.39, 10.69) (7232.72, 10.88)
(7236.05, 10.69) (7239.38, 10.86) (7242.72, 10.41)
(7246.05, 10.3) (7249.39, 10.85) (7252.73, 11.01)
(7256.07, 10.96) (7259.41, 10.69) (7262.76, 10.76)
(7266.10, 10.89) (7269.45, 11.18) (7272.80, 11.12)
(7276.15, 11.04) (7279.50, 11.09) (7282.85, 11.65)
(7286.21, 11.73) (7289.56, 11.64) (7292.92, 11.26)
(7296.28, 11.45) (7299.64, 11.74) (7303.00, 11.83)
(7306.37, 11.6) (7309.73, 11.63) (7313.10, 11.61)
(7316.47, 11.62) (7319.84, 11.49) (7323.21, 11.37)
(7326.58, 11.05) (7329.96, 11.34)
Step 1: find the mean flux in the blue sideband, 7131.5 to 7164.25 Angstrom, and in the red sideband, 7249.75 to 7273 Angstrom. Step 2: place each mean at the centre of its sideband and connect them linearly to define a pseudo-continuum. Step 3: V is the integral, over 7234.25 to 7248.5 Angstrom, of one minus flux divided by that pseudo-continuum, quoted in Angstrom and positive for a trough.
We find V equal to 0.03 Angstrom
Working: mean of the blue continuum 9.11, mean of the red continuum 10.9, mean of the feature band 10.6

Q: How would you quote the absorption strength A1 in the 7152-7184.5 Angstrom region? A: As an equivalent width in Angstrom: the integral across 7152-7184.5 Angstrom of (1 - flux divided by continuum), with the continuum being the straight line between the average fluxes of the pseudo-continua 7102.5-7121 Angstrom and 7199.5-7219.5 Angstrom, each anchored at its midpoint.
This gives 1.0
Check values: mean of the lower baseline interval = 9.96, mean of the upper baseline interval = 9.93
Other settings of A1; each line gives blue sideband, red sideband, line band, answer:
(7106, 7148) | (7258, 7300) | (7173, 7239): 1.4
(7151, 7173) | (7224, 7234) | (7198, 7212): 0.8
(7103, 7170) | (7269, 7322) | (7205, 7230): 0.6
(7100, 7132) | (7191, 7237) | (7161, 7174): 0.4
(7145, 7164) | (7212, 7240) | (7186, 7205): 0.2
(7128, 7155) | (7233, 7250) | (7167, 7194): -0.4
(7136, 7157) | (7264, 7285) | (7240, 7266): 0.2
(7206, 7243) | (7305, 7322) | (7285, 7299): -0.3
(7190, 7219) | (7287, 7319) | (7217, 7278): -0.5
